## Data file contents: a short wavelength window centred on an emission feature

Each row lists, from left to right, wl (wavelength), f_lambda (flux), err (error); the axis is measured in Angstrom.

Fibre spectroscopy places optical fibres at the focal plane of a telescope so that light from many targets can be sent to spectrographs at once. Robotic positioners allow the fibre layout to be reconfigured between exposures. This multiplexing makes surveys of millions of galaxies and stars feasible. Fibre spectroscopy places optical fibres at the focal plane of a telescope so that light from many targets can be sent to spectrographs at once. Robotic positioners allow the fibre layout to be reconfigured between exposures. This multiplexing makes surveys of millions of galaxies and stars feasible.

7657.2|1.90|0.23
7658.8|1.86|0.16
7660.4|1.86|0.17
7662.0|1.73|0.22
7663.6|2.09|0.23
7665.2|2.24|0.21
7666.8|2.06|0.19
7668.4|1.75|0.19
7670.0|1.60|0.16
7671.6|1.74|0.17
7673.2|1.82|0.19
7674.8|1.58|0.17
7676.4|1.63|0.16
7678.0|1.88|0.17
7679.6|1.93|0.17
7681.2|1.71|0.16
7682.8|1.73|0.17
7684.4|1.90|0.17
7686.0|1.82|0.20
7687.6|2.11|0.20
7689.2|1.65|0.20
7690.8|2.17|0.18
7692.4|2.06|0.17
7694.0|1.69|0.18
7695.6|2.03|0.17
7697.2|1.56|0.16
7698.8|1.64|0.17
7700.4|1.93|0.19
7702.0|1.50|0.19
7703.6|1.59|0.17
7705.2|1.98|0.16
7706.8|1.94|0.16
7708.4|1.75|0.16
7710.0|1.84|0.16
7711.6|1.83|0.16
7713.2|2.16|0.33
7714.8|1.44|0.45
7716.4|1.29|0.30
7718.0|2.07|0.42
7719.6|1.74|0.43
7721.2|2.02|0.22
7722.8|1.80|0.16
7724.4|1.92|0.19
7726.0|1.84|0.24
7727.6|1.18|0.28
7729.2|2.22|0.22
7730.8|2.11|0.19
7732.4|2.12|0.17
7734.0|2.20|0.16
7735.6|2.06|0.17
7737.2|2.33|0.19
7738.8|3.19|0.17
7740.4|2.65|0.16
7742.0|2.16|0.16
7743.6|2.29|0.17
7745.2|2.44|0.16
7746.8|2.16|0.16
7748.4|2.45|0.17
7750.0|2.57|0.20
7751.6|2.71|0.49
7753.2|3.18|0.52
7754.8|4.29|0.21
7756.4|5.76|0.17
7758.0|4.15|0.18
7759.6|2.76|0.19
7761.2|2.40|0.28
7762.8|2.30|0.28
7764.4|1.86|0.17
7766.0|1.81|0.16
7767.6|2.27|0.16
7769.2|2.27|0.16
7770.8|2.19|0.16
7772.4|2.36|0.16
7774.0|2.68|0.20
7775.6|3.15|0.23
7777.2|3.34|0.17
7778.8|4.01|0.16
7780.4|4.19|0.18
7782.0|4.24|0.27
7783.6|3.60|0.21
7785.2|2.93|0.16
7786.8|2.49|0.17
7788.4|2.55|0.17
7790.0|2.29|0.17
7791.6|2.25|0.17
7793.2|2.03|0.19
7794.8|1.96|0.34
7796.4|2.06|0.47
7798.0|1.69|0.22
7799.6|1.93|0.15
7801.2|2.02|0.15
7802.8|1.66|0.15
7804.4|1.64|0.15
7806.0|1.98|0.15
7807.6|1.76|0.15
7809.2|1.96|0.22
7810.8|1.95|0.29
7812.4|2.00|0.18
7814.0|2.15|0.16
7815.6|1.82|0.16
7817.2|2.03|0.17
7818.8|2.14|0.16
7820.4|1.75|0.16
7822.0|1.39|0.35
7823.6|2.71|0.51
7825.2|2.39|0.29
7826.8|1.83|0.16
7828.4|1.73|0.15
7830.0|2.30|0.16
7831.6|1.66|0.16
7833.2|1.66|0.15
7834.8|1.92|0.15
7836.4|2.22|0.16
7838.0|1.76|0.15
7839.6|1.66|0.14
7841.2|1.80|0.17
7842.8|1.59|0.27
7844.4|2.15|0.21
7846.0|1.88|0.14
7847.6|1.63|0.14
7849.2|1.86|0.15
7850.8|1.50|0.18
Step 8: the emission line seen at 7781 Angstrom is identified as [N II]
